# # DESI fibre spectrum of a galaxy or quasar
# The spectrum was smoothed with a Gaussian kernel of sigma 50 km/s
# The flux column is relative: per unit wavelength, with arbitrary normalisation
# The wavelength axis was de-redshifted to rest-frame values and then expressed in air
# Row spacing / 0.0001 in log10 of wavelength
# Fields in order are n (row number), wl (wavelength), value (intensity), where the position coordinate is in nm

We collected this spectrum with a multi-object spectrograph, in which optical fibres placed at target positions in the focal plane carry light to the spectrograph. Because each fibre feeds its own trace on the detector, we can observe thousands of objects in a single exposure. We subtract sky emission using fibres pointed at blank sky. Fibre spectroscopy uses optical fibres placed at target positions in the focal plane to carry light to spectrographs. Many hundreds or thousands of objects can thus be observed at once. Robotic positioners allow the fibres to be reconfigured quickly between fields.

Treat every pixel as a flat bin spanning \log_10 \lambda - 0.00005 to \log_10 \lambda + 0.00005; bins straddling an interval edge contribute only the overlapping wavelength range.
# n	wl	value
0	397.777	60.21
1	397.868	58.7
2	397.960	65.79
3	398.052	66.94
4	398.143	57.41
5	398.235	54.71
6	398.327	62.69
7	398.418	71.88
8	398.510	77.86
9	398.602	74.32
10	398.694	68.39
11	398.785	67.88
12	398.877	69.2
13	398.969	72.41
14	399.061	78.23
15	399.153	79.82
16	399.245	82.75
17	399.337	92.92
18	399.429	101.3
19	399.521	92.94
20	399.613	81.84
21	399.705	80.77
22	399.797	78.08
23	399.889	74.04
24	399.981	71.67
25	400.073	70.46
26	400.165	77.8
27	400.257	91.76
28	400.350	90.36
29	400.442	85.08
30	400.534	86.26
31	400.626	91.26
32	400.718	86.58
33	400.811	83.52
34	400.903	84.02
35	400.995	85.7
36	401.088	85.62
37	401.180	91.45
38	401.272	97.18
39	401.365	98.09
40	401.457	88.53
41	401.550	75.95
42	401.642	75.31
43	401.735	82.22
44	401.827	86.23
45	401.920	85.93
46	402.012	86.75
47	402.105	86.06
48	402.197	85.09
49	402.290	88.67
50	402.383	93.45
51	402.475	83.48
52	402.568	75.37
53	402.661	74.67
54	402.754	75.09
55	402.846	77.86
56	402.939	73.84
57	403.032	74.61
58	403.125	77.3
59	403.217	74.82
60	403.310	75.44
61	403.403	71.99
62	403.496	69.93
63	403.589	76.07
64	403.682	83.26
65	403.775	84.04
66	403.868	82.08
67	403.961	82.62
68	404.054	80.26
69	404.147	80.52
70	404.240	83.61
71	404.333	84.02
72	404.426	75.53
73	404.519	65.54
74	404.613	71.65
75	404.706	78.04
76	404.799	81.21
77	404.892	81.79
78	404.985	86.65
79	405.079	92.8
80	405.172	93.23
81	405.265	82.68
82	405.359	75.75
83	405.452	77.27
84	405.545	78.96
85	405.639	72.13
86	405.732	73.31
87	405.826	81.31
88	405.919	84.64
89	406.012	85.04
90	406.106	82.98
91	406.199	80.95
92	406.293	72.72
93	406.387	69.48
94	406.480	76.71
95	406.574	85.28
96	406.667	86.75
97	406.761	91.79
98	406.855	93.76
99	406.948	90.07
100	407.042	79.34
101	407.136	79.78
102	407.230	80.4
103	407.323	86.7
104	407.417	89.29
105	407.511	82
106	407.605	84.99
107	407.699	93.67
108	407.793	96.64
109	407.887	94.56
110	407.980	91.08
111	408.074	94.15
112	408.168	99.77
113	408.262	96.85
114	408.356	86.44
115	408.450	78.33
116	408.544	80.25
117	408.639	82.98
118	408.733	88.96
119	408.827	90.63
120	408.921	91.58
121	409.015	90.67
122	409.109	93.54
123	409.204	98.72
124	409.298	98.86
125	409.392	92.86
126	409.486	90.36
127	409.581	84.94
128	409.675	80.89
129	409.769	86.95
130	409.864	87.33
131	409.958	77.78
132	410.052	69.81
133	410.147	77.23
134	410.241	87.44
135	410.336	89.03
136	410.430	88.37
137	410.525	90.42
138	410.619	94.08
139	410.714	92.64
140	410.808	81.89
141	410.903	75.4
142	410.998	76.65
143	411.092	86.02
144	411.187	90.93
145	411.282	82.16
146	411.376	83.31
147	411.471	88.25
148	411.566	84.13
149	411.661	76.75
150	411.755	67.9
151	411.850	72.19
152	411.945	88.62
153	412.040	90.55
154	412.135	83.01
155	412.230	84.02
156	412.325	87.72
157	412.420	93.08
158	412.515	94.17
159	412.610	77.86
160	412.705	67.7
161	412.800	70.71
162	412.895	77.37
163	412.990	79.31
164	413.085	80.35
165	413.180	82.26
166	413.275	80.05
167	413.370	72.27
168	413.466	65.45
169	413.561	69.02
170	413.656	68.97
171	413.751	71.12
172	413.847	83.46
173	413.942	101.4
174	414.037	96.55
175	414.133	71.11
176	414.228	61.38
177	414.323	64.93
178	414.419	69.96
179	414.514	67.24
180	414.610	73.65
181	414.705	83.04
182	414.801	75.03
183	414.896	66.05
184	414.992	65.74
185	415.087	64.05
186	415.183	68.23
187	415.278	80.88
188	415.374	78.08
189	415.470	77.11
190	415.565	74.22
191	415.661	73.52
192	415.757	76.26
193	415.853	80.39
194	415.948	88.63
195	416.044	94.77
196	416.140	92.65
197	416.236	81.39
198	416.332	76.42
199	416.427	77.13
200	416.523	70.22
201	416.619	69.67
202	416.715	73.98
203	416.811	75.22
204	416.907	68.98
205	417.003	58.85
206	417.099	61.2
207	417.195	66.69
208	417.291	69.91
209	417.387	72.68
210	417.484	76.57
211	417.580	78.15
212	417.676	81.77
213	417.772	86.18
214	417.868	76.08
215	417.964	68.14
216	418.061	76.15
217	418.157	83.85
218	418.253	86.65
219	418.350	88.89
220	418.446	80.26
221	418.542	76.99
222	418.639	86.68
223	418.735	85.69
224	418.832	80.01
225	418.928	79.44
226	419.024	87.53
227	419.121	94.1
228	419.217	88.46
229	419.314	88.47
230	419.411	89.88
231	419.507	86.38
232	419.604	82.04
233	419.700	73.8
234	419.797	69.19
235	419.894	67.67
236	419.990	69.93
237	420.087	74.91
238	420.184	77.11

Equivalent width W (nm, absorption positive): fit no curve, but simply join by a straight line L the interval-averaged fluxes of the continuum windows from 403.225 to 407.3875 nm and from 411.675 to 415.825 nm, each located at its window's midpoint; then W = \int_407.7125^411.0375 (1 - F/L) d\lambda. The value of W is -0.39 nm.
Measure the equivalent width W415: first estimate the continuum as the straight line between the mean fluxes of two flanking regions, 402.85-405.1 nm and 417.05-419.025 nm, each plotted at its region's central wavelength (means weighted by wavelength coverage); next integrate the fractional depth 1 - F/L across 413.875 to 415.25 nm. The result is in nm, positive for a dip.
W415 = 0.08 nm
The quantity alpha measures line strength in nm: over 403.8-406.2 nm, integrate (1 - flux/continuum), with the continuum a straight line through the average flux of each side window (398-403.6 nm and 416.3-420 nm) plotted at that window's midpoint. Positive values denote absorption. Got -0.03 nm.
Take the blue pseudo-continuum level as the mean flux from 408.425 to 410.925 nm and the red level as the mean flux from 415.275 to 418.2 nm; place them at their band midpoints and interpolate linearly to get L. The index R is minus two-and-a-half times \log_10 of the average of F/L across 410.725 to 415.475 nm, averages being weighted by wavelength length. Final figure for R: 0.05 mag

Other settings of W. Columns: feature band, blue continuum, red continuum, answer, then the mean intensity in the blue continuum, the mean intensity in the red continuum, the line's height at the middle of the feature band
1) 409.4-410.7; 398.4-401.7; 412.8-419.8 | -0.100 nm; 82.3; 77.4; 79.3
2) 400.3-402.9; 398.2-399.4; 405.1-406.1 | -0.286 nm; 73.9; 80.9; 76.8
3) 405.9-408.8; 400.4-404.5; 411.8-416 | -0.216 nm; 82.3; 77.2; 80.1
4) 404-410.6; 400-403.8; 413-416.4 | -0.399 nm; 82.5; 76.5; 80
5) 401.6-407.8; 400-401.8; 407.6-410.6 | 0.406 nm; 85.4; 88.7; 87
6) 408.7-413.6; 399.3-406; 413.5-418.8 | -0.331 nm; 82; 76.2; 78.4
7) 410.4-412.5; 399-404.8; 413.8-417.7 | -0.196 nm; 82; 75.3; 77.3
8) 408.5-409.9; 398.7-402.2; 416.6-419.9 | -0.144 nm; 83.5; 78.4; 81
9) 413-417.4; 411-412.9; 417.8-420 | 0.378 nm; 82.3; 81.4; 81.9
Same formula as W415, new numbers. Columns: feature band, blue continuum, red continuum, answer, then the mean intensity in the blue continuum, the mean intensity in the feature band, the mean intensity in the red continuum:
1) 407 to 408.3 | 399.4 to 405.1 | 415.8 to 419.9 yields -0.13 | 82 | 89.2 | 79.1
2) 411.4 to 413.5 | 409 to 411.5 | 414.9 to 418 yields 0.05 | 86.5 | 80.3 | 75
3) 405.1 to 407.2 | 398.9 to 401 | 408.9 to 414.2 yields 0.04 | 83.3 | 81.7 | 83.2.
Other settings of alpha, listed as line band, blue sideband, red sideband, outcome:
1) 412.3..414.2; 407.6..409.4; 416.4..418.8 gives 0.09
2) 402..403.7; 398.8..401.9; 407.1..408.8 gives 0.13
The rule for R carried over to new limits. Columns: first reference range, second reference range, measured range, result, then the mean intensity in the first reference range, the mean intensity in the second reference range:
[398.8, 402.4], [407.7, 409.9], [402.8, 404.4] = 0.11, 84.3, 90.4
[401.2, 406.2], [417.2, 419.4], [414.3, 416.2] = 0.07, 81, 81.3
